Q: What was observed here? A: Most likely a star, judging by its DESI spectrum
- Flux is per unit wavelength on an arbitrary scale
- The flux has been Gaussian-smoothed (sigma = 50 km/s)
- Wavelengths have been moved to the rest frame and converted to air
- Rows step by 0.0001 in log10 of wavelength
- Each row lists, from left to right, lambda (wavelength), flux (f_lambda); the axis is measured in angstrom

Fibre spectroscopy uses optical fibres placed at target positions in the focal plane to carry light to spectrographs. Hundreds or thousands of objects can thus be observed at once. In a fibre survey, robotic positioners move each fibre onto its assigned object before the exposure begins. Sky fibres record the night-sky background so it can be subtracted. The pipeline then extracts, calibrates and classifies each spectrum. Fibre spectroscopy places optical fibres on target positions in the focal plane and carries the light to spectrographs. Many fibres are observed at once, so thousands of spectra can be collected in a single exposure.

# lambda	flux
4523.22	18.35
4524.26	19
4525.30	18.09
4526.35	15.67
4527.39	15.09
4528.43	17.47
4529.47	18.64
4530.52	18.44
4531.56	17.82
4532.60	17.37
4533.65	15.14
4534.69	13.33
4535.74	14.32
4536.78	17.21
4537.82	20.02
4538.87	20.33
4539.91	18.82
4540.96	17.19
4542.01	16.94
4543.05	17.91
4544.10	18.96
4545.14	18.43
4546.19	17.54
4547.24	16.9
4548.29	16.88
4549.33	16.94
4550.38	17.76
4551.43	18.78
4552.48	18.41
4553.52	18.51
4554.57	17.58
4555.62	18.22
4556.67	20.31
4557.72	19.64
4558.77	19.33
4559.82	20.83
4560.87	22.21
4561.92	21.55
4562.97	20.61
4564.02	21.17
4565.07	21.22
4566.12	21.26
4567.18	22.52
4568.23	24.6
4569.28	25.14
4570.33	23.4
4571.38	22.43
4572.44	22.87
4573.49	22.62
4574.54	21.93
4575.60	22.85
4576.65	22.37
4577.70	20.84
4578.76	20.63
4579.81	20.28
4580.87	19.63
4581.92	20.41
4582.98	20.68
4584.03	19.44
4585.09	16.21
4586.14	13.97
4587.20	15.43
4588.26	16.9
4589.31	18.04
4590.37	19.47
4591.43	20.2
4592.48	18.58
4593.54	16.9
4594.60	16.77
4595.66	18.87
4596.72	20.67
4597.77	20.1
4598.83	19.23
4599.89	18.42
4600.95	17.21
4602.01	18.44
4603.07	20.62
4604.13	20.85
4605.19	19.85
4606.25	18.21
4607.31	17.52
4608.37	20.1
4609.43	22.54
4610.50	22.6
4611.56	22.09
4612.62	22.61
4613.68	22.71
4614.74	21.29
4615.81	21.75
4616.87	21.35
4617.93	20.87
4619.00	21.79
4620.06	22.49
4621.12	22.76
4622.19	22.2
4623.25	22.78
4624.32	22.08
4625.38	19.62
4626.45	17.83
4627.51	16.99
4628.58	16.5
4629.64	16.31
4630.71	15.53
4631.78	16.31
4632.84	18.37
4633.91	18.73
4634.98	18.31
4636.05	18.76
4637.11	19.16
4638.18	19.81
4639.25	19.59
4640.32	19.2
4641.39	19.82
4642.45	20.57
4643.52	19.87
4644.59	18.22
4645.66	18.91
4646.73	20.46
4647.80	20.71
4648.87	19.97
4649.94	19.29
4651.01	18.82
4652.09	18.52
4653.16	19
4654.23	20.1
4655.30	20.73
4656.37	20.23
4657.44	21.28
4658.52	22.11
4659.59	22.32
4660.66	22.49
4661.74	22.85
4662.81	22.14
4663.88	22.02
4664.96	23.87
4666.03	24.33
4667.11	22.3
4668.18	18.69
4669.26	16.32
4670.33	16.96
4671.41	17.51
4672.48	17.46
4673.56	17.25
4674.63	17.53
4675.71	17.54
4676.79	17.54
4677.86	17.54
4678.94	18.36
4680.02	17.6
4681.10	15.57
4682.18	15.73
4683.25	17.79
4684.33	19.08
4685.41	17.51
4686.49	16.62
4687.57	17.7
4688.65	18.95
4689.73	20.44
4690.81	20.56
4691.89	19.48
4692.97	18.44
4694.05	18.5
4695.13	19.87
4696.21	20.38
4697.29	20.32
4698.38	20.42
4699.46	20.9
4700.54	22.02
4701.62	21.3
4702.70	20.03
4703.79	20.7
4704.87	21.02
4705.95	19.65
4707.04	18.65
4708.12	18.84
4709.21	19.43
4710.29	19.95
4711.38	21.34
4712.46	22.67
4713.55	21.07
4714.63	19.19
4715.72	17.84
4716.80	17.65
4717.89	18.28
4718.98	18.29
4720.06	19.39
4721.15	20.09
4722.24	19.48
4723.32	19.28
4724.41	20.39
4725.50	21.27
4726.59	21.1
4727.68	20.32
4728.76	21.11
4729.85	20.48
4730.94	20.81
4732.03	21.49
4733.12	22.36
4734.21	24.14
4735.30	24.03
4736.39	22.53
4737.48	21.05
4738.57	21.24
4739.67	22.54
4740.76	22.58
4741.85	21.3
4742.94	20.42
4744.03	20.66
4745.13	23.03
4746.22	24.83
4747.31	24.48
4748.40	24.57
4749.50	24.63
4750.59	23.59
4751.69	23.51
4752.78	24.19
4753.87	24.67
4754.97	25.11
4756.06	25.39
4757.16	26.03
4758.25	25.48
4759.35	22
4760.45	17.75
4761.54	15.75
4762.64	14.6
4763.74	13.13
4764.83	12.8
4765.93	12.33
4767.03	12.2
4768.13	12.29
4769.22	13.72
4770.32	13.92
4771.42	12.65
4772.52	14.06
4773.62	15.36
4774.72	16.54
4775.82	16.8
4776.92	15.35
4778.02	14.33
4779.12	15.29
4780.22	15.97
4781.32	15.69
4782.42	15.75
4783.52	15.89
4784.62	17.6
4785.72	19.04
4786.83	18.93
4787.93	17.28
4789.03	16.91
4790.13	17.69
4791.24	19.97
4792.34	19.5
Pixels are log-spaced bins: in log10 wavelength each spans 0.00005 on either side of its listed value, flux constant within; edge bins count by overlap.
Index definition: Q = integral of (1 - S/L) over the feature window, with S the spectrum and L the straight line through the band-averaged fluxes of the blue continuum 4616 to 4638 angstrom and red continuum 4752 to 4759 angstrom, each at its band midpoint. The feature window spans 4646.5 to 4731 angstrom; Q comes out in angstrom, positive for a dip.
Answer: 9.3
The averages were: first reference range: 19.5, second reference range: 25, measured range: 19.7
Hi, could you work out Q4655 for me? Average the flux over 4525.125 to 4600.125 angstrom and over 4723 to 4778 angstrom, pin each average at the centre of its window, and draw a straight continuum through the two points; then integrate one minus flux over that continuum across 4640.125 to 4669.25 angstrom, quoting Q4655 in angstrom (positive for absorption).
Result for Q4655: -1.7 angstrom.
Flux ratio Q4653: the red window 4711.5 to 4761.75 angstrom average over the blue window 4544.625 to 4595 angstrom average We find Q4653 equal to 1.10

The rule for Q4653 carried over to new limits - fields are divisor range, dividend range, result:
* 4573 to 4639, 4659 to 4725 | 0.99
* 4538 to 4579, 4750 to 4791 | 0.87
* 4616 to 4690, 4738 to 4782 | 0.98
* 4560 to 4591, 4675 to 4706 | 0.92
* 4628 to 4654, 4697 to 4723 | 1.06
